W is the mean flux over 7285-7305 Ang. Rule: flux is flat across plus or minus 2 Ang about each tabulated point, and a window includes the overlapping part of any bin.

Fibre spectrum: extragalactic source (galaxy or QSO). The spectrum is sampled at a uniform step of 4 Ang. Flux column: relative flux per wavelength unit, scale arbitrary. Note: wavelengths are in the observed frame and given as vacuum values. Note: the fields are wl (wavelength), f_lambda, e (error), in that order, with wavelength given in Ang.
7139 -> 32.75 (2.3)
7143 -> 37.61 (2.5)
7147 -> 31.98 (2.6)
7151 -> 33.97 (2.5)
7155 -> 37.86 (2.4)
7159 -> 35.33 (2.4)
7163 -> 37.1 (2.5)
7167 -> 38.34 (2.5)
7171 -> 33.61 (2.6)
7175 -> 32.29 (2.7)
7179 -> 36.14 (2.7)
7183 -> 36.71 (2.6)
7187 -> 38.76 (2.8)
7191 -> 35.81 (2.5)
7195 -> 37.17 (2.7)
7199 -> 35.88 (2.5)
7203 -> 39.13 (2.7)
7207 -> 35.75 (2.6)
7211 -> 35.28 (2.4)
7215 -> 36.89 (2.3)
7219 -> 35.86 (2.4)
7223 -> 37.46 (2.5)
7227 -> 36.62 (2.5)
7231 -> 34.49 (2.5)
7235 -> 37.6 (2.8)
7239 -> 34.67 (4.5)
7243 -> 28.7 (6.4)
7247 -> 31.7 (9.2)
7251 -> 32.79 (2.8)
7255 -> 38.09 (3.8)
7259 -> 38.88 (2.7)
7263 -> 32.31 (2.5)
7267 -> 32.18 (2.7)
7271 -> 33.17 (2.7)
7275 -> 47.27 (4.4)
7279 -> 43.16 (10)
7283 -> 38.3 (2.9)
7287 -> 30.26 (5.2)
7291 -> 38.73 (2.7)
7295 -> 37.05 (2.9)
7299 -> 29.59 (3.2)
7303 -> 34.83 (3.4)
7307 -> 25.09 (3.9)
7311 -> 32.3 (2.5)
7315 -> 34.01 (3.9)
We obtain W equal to 34.1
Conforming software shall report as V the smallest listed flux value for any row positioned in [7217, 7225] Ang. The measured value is 35.86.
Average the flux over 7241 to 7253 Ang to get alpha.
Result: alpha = 31.1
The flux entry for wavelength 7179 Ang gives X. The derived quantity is 36.14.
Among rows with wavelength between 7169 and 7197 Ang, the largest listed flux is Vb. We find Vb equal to 38.76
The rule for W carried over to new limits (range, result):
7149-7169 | 36.5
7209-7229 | 36.4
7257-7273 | 34.1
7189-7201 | 36.3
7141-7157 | 35.4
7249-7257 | 35.4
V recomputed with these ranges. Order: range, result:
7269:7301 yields 29.59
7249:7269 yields 32.18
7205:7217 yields 35.28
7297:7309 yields 25.09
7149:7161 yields 33.97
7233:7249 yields 28.7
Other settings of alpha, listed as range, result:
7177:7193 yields 36.9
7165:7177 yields 34.7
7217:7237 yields 36.4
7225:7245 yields 34.4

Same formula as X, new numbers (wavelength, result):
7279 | 43.16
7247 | 31.7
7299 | 29.59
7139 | 32.75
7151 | 33.97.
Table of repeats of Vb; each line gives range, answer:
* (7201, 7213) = 39.13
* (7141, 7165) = 37.86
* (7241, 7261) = 38.88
